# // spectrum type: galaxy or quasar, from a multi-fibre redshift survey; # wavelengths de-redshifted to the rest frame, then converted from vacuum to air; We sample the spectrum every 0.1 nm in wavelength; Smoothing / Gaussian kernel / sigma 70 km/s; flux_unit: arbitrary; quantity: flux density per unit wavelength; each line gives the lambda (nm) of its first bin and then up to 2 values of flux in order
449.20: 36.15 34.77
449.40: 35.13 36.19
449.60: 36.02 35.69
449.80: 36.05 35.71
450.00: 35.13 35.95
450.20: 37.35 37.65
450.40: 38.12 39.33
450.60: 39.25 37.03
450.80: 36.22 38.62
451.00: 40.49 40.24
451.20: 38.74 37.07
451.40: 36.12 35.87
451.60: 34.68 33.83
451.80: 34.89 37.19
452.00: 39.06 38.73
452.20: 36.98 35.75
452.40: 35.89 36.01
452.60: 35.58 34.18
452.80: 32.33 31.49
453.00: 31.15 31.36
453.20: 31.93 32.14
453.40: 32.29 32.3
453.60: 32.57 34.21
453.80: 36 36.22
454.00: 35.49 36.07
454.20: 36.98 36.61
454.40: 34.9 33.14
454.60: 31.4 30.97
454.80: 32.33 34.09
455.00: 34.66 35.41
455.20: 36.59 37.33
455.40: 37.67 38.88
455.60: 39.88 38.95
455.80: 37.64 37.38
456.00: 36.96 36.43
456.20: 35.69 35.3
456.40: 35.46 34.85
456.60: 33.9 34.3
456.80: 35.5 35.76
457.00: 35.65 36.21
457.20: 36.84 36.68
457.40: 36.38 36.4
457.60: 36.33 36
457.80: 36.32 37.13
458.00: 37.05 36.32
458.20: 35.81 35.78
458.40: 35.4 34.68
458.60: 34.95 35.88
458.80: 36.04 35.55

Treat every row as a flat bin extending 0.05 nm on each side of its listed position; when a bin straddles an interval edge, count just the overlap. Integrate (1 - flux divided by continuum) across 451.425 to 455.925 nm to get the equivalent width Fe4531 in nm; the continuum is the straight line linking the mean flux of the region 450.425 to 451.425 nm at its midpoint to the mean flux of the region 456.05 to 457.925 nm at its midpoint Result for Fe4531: 0.26 nm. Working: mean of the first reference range 38.4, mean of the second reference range 35.8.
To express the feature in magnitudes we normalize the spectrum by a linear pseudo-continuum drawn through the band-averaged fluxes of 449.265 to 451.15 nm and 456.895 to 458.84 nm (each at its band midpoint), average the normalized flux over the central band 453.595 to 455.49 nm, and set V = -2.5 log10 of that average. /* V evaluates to 0.05 mag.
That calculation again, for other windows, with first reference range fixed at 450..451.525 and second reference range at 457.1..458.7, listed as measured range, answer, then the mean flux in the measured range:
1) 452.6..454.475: 0.102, 33.8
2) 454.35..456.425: 0.028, 35.8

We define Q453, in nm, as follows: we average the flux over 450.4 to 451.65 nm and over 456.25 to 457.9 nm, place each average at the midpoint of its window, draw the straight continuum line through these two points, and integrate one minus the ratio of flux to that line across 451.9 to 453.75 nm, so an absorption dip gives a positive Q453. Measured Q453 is 0.15 nm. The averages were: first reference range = 37.8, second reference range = 35.8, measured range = 34.2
